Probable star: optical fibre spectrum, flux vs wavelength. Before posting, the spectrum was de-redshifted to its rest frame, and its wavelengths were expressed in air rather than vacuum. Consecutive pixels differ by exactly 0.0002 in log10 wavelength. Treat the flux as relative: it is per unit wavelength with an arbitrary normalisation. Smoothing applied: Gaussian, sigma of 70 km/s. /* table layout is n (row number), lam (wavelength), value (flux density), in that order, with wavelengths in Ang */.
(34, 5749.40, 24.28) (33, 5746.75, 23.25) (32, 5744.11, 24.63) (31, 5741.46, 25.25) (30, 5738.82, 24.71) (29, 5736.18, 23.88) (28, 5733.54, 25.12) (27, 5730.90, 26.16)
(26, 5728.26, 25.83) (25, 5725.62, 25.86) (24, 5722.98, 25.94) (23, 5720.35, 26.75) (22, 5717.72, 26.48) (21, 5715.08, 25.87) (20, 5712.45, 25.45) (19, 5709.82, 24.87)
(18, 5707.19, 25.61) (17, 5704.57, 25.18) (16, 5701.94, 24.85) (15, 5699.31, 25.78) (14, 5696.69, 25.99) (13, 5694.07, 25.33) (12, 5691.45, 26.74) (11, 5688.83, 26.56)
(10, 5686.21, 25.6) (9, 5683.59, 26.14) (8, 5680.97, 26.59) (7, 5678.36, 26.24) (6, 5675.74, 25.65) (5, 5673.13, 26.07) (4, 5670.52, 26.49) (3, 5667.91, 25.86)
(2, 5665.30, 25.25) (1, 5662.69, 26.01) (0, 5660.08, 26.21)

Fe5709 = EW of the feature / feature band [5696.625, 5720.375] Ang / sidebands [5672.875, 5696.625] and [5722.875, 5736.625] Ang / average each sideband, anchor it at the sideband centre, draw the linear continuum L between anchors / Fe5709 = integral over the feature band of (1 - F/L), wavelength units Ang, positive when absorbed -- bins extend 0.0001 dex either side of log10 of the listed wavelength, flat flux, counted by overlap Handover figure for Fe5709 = 0.2 Ang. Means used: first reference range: 26.1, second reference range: 25.5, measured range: 25.6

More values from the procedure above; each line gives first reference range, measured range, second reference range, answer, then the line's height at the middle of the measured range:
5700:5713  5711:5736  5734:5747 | -1.00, 24.9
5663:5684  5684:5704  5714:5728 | 0.20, 26.1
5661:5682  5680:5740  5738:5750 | -1.28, 25.2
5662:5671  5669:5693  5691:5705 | -0.45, 25.7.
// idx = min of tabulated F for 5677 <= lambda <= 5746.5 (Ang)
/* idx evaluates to 23.88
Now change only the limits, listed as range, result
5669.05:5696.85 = 25.33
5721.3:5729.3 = 25.83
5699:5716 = 24.85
